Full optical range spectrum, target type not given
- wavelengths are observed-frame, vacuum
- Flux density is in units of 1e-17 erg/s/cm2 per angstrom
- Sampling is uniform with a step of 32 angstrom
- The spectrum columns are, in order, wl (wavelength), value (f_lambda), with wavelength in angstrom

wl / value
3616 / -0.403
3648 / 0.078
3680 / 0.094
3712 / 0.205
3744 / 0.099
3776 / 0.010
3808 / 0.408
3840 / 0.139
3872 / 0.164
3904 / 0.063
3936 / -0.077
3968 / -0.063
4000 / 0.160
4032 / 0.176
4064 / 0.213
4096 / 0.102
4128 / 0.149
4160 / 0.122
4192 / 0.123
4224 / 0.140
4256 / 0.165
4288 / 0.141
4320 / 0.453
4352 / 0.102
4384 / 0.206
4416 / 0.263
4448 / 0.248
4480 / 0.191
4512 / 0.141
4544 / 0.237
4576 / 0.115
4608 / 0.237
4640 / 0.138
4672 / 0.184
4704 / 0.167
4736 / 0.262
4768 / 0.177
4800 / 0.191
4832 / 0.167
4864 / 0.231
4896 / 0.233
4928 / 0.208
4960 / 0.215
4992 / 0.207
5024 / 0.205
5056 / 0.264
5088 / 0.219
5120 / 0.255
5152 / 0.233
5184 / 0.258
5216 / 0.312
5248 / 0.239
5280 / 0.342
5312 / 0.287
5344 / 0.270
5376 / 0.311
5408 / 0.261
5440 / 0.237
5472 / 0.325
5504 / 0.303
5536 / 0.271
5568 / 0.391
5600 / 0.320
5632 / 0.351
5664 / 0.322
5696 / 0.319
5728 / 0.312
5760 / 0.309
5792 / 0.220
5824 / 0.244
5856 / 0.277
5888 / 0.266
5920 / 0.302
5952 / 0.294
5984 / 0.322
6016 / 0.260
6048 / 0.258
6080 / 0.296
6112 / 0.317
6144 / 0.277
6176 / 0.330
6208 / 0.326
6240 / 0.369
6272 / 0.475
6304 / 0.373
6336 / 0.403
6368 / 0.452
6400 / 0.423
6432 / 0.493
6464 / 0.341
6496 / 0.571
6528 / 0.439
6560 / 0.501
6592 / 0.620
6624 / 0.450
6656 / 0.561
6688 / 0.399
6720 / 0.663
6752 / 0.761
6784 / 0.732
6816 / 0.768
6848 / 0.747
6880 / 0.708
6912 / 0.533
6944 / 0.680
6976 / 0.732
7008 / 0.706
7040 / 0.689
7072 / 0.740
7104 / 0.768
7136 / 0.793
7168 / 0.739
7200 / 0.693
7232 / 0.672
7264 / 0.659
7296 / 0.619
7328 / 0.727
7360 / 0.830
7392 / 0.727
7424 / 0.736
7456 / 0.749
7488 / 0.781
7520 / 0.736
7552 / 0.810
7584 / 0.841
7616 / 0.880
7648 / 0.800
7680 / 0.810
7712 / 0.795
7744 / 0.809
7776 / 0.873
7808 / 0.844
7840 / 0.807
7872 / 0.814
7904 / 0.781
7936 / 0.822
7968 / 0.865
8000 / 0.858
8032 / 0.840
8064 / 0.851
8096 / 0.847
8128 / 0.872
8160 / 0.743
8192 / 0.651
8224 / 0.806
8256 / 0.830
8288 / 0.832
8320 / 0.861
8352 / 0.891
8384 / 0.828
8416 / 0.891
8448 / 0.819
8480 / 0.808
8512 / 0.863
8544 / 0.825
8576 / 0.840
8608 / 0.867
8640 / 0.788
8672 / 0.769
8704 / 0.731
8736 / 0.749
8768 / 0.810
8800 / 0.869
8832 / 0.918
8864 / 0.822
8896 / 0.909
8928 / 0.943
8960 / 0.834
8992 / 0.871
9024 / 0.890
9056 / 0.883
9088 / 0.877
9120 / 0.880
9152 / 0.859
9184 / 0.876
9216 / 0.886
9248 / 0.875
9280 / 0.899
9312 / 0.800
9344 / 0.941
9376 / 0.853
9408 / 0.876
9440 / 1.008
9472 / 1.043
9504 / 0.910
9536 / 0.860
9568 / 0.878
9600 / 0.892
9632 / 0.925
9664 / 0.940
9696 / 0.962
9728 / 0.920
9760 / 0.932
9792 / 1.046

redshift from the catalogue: 0.683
